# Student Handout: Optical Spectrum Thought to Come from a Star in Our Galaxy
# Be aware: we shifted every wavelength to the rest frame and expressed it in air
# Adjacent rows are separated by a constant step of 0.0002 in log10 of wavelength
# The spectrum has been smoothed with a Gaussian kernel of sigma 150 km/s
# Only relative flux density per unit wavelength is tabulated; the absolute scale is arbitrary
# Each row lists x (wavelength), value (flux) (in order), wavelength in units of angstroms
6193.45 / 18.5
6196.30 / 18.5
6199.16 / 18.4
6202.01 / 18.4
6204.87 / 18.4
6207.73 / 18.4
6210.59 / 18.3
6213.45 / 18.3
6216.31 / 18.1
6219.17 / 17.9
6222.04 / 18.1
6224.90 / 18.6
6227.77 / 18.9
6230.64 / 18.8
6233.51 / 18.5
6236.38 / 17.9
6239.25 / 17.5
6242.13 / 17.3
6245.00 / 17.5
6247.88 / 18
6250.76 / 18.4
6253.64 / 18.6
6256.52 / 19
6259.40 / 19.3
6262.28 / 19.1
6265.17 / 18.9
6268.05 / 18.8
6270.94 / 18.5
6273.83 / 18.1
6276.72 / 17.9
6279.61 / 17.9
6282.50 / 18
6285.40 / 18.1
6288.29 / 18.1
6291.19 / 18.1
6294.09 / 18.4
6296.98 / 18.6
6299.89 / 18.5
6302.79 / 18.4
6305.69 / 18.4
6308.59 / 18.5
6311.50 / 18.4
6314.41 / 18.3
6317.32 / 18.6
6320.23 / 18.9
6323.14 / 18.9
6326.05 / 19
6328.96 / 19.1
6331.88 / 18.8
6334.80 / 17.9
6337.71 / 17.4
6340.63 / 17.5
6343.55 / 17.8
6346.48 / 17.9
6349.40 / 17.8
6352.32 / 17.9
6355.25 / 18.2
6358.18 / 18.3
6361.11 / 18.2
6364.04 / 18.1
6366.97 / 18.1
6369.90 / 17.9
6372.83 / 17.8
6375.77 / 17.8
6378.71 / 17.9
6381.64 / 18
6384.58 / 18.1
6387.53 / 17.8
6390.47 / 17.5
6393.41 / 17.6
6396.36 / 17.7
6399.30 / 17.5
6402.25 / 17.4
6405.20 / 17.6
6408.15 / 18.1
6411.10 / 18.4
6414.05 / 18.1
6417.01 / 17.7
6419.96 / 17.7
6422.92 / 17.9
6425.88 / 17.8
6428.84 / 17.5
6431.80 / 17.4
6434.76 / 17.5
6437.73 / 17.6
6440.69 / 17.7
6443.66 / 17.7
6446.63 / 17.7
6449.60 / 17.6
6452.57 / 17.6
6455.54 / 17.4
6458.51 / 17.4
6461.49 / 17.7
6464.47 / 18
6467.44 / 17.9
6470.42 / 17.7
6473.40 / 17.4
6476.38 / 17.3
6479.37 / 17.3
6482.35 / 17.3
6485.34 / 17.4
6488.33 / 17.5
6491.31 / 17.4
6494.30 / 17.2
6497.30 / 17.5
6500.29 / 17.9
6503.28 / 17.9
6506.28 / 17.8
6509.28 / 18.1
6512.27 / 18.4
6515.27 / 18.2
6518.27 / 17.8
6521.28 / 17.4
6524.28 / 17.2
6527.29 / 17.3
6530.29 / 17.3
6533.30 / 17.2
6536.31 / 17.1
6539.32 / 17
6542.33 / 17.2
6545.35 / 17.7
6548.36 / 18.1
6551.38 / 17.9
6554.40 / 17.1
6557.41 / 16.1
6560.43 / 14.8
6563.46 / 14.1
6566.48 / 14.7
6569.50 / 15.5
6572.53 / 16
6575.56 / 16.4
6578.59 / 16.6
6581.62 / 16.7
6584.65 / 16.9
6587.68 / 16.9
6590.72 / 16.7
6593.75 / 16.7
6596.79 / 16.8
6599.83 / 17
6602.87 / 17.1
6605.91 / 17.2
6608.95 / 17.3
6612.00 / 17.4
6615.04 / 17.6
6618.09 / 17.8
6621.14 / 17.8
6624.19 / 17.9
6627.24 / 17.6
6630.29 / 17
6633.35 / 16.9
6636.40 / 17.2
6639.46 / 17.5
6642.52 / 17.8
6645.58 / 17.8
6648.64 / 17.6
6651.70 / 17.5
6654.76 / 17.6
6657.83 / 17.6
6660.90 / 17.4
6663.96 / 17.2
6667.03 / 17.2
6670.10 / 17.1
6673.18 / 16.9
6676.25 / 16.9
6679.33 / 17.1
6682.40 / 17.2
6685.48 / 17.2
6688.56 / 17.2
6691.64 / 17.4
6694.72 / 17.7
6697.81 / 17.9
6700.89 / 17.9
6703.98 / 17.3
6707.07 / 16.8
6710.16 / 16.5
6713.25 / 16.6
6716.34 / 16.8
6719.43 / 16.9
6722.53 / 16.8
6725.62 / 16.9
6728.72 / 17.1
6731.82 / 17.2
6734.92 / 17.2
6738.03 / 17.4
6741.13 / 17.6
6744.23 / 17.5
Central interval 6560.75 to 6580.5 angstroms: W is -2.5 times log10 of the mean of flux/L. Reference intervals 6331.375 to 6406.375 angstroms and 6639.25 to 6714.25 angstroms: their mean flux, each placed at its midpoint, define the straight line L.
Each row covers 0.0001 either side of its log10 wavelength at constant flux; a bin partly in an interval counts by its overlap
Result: 0.130 mag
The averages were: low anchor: 17.9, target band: 15.5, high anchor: 17.3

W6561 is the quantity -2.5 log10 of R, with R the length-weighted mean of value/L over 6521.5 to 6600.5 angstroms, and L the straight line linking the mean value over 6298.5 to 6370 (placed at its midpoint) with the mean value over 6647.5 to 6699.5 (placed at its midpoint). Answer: 0.06 mag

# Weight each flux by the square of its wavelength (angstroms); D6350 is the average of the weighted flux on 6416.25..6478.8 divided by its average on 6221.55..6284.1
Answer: 1.02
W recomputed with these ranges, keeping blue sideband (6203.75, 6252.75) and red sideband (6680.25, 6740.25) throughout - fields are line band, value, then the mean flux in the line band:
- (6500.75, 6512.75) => -0.03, 18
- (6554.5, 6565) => 0.15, 15.3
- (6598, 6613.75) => 0.01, 17.2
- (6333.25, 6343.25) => 0.02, 17.6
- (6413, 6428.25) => 0.00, 17.8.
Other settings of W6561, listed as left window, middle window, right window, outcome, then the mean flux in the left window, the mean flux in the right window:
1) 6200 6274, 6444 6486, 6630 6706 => 0.017 mag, 18.4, 17.4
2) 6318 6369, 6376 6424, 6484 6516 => 0.015 mag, 18.2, 17.7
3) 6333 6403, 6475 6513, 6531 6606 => -0.033 mag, 17.8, 16.6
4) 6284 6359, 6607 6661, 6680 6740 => -0.008 mag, 18.3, 17.2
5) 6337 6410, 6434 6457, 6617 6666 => 0.009 mag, 17.8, 17.5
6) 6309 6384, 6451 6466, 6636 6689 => 0.016 mag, 18.2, 17.3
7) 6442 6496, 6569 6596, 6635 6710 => 0.058 mag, 17.5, 17.4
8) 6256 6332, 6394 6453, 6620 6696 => 0.025 mag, 18.5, 17.4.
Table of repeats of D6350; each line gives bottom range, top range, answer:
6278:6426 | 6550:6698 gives 1.02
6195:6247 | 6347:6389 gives 1.04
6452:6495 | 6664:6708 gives 1.05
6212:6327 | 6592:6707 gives 1.06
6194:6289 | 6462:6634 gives 1.03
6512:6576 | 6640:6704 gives 1.08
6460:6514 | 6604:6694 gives 1.03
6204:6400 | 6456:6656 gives 1.02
